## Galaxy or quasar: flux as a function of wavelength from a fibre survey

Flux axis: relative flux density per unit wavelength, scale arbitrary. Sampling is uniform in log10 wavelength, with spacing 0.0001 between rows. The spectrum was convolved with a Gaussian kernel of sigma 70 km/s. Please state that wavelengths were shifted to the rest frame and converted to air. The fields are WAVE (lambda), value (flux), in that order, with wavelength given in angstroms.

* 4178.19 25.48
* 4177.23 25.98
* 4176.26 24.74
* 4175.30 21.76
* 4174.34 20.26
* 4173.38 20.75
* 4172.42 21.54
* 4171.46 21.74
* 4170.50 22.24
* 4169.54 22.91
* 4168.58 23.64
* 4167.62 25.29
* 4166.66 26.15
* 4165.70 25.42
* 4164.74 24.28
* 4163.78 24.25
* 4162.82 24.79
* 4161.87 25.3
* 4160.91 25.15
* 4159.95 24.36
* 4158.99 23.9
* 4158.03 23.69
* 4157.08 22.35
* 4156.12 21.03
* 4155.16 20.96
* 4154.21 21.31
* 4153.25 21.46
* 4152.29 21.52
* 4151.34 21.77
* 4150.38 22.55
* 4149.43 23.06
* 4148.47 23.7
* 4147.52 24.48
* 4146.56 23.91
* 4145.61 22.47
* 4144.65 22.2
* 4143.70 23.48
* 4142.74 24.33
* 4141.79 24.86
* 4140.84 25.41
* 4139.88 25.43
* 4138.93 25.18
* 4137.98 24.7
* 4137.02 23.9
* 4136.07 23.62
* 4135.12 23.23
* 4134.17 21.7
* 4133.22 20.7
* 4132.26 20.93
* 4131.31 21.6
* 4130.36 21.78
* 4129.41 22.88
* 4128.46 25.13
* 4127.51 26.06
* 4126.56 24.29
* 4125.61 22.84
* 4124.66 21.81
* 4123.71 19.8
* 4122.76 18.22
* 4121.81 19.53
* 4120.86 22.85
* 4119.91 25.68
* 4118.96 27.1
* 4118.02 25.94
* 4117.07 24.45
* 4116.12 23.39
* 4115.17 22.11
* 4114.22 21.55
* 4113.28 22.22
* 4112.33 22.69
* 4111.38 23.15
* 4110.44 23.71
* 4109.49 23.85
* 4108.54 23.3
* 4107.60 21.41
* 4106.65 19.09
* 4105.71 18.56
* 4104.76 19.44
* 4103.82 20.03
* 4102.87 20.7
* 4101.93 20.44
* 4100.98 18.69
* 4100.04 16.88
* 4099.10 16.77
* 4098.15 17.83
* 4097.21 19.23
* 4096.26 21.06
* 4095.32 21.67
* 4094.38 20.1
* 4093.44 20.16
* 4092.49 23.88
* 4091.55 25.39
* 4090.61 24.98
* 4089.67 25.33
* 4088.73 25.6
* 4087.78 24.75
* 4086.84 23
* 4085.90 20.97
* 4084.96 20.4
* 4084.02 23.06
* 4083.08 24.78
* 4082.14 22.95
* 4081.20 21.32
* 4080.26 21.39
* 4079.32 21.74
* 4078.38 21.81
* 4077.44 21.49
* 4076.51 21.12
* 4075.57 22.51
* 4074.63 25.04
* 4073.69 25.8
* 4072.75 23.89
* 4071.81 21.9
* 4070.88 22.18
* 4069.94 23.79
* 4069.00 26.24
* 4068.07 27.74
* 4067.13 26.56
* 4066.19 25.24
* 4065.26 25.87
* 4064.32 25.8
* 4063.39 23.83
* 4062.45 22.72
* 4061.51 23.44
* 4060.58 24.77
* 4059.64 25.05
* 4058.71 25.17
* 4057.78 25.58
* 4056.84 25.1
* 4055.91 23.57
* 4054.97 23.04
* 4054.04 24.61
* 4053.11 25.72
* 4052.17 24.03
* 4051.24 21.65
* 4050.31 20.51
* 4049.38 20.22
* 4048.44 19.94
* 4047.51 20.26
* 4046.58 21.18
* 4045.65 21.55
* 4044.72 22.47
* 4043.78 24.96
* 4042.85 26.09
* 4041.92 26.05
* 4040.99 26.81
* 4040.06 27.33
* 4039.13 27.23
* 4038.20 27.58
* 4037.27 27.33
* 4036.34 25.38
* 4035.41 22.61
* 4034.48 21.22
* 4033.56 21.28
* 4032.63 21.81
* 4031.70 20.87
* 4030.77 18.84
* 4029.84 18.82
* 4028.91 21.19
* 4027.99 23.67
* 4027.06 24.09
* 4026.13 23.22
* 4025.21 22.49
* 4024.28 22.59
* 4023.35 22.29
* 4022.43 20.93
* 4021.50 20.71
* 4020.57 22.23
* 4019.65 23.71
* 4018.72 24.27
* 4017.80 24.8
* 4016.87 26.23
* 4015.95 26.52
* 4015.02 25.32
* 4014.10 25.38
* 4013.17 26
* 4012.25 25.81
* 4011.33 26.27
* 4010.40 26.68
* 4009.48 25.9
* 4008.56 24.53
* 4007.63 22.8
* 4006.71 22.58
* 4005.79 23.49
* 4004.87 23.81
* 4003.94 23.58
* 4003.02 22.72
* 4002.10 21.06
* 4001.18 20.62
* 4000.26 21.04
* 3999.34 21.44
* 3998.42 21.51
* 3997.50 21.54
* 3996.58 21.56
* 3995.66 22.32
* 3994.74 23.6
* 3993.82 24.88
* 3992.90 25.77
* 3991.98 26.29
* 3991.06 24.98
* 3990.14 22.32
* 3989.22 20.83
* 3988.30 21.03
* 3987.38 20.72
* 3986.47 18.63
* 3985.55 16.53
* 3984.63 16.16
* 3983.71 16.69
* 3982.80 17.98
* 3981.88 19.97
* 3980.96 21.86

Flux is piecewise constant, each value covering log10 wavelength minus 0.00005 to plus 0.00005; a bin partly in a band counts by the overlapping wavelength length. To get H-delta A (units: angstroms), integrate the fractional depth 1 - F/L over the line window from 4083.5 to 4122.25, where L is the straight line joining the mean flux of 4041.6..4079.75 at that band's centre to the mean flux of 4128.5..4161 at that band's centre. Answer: 2.3 angstroms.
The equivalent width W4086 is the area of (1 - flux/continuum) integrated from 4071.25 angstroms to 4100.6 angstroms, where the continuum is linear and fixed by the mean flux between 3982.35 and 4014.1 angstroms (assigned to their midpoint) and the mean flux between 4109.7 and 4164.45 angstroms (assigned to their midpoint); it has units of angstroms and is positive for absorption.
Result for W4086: 1.0 angstroms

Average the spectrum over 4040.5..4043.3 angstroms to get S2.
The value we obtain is 26.3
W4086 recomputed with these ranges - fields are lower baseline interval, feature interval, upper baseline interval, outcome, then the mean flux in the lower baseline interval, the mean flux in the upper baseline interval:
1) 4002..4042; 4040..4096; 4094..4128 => -2.15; 23.8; 21.6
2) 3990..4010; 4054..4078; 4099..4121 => -2.03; 23.1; 21.9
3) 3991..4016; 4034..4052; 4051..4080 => 0.21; 23.8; 24.1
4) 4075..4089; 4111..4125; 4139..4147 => 0.41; 22.4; 24.1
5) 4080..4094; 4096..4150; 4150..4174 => 1.89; 23.2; 23.1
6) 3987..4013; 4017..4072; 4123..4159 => -1.04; 23.2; 23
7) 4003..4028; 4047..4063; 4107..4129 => 0.28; 24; 23.1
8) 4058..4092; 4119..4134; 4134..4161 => 0.67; 23.8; 23.3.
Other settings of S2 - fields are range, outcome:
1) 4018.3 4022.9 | 22.3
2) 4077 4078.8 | 21.6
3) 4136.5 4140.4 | 24.8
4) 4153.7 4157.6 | 21.5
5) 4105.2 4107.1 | 18.8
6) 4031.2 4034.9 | 21.3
